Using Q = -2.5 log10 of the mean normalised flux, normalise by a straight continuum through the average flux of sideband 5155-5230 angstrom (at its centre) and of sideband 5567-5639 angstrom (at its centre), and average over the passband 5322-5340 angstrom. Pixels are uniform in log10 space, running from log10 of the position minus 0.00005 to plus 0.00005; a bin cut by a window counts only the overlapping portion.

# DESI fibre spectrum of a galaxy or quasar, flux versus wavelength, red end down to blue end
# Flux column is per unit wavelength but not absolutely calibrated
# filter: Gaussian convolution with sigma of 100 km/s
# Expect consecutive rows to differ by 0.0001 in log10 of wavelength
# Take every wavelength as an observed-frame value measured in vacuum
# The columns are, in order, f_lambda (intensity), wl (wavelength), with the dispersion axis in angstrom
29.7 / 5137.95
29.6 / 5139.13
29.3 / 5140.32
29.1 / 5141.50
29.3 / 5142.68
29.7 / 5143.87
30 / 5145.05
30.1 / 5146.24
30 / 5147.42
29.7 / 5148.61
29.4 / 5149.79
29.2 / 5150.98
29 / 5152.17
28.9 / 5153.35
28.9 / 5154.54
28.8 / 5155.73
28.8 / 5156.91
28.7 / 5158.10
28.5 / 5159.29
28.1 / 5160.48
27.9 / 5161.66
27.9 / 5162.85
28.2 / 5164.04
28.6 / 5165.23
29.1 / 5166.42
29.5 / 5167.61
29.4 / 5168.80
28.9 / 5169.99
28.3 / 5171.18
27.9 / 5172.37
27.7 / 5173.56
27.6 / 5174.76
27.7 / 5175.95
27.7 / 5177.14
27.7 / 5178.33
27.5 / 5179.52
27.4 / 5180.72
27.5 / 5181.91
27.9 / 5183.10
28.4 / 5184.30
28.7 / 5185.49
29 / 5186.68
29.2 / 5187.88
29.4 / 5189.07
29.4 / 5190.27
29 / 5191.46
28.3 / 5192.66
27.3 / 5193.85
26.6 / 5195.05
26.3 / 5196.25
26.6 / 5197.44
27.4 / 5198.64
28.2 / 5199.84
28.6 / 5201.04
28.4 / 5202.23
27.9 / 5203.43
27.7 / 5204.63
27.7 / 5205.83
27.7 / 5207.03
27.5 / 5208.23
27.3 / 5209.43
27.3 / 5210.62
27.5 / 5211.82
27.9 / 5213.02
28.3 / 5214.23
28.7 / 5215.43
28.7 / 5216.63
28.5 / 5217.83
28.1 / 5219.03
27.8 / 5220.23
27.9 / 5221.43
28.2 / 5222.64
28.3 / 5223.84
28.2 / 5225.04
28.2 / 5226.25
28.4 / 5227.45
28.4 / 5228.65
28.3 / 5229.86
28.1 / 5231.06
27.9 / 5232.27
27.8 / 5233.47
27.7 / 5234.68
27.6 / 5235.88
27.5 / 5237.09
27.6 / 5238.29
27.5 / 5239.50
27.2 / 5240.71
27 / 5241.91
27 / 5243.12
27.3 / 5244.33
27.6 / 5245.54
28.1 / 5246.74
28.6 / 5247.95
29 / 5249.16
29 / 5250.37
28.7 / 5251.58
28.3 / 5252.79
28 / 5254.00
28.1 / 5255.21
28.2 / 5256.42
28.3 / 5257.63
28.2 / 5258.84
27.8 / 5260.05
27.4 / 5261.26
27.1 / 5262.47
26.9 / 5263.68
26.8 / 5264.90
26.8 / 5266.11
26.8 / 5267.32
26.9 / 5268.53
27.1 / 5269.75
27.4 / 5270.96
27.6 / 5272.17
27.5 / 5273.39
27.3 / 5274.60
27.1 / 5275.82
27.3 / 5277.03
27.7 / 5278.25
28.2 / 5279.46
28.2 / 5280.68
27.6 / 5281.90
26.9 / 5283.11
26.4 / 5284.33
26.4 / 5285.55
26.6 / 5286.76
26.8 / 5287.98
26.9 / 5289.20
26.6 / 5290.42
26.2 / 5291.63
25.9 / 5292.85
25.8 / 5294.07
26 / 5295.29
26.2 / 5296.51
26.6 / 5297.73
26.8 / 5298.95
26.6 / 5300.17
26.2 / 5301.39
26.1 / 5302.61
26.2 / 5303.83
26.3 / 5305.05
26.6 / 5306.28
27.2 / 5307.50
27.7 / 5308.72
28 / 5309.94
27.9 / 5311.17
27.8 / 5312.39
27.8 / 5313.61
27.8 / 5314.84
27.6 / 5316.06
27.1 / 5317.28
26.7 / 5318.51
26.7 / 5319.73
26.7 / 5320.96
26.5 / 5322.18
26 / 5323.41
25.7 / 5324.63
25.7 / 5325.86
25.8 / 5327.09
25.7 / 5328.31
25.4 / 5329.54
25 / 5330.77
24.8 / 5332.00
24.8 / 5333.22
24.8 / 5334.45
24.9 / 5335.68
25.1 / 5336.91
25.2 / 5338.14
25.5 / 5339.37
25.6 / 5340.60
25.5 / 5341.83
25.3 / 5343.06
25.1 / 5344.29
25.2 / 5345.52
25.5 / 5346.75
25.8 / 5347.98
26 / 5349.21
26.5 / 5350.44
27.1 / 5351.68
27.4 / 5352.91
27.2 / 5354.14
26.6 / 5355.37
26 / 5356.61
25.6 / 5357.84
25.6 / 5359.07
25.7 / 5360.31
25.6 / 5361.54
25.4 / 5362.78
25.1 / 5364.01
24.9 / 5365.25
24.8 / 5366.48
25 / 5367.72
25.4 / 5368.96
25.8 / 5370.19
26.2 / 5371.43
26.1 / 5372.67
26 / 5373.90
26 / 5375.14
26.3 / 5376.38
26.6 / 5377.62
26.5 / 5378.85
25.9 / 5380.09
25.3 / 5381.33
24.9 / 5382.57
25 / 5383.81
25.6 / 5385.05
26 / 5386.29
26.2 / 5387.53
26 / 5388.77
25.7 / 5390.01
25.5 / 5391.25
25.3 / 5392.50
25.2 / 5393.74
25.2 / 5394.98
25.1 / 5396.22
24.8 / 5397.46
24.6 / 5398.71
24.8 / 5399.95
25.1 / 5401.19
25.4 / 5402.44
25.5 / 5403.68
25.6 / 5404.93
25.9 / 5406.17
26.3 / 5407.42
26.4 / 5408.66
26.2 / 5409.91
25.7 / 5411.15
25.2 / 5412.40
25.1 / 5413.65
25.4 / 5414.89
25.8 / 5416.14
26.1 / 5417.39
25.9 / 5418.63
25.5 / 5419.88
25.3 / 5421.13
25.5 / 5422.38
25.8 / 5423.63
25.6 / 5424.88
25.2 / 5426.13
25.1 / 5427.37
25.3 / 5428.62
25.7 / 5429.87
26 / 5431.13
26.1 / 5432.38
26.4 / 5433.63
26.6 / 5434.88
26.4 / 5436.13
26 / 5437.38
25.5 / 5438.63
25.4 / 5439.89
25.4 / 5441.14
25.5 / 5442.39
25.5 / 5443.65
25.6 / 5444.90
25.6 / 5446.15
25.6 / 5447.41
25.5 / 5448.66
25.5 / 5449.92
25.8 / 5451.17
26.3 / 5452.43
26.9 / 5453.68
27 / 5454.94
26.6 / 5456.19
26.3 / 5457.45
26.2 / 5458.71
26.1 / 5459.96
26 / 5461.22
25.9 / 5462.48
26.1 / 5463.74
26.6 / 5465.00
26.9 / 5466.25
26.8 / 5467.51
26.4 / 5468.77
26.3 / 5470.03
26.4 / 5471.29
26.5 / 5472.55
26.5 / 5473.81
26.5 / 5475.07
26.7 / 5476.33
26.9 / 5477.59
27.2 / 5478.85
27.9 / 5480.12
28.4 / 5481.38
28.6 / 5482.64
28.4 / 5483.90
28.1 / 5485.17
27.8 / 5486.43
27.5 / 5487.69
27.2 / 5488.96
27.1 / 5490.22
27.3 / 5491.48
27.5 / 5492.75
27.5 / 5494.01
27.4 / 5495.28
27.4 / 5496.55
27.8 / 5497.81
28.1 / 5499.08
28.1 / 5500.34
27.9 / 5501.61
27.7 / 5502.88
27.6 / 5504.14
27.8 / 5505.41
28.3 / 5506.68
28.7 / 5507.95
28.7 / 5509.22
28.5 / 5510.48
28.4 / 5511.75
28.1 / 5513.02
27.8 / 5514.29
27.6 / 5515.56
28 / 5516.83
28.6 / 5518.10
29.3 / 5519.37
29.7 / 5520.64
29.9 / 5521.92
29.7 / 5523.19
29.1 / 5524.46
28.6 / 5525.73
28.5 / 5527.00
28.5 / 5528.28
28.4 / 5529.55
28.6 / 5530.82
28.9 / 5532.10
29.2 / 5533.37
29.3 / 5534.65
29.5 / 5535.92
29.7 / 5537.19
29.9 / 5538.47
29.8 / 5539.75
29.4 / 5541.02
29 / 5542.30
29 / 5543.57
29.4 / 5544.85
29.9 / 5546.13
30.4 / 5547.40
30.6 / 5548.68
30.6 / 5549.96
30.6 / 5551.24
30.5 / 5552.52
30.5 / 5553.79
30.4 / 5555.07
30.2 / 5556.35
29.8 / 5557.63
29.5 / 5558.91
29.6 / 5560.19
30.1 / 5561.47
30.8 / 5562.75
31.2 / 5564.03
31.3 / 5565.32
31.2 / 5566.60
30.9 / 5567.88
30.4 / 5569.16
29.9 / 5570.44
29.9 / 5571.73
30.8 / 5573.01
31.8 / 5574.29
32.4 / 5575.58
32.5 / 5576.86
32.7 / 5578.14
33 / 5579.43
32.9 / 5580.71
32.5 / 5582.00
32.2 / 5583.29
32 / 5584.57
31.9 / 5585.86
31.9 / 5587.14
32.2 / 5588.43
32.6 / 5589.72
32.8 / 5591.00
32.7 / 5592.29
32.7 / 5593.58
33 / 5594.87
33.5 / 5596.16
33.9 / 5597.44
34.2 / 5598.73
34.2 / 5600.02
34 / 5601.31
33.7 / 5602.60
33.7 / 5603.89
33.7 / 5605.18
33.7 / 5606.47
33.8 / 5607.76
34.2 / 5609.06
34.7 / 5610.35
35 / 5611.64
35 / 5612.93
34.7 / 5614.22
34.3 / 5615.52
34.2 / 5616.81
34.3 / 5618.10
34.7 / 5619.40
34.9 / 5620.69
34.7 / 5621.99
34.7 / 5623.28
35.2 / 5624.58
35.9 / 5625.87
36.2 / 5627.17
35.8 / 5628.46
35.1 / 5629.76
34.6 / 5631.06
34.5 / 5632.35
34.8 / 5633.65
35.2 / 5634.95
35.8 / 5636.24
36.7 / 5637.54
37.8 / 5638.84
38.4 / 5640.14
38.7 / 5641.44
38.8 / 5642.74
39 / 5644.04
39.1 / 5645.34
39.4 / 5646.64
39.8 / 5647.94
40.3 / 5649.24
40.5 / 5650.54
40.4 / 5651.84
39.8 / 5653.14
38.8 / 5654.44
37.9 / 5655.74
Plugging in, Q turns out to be 0.18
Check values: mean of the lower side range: 28.1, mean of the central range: 25.4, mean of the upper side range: 33.6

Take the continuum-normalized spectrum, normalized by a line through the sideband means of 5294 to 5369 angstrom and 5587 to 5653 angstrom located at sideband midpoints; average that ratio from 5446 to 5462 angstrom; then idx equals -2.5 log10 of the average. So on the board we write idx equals 0.153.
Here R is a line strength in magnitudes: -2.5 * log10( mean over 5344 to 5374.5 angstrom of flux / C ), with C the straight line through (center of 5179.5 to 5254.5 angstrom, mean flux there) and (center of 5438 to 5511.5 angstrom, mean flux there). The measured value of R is 0.06 mag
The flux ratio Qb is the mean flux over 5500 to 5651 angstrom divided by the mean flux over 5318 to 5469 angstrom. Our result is 1.25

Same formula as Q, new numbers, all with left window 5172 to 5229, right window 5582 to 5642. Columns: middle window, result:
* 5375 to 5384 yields 0.189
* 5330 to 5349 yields 0.194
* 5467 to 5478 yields 0.210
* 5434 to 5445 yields 0.224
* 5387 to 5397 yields 0.210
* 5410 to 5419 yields 0.217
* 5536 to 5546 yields 0.132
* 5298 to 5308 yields 0.120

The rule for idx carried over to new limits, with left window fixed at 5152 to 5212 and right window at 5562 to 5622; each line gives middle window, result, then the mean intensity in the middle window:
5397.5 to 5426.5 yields 0.20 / 25.5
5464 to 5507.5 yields 0.16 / 27.4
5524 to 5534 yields 0.12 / 28.7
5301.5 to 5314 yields 0.10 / 27.1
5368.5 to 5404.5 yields 0.19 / 25.6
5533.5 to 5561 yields 0.09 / 29.9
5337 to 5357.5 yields 0.16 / 25.9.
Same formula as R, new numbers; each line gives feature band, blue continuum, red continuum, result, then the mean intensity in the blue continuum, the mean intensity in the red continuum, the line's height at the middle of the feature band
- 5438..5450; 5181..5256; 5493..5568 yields 0.13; 28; 29.2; 28.8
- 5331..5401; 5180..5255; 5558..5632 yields 0.17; 28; 33.1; 30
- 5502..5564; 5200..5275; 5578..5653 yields 0.15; 27.8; 35.1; 33.5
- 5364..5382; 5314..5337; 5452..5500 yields 0.02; 26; 27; 26.3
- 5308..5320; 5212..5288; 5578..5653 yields 0.06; 27.7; 35.1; 29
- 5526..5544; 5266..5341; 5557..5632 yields 0.09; 26.6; 33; 31.7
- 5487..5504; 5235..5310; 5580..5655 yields 0.18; 27.2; 35.2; 32.4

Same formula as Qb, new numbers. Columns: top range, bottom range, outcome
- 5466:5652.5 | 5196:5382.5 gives 1.17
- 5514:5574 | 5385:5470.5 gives 1.15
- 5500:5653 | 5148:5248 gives 1.15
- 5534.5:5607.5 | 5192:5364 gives 1.16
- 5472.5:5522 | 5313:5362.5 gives 1.07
